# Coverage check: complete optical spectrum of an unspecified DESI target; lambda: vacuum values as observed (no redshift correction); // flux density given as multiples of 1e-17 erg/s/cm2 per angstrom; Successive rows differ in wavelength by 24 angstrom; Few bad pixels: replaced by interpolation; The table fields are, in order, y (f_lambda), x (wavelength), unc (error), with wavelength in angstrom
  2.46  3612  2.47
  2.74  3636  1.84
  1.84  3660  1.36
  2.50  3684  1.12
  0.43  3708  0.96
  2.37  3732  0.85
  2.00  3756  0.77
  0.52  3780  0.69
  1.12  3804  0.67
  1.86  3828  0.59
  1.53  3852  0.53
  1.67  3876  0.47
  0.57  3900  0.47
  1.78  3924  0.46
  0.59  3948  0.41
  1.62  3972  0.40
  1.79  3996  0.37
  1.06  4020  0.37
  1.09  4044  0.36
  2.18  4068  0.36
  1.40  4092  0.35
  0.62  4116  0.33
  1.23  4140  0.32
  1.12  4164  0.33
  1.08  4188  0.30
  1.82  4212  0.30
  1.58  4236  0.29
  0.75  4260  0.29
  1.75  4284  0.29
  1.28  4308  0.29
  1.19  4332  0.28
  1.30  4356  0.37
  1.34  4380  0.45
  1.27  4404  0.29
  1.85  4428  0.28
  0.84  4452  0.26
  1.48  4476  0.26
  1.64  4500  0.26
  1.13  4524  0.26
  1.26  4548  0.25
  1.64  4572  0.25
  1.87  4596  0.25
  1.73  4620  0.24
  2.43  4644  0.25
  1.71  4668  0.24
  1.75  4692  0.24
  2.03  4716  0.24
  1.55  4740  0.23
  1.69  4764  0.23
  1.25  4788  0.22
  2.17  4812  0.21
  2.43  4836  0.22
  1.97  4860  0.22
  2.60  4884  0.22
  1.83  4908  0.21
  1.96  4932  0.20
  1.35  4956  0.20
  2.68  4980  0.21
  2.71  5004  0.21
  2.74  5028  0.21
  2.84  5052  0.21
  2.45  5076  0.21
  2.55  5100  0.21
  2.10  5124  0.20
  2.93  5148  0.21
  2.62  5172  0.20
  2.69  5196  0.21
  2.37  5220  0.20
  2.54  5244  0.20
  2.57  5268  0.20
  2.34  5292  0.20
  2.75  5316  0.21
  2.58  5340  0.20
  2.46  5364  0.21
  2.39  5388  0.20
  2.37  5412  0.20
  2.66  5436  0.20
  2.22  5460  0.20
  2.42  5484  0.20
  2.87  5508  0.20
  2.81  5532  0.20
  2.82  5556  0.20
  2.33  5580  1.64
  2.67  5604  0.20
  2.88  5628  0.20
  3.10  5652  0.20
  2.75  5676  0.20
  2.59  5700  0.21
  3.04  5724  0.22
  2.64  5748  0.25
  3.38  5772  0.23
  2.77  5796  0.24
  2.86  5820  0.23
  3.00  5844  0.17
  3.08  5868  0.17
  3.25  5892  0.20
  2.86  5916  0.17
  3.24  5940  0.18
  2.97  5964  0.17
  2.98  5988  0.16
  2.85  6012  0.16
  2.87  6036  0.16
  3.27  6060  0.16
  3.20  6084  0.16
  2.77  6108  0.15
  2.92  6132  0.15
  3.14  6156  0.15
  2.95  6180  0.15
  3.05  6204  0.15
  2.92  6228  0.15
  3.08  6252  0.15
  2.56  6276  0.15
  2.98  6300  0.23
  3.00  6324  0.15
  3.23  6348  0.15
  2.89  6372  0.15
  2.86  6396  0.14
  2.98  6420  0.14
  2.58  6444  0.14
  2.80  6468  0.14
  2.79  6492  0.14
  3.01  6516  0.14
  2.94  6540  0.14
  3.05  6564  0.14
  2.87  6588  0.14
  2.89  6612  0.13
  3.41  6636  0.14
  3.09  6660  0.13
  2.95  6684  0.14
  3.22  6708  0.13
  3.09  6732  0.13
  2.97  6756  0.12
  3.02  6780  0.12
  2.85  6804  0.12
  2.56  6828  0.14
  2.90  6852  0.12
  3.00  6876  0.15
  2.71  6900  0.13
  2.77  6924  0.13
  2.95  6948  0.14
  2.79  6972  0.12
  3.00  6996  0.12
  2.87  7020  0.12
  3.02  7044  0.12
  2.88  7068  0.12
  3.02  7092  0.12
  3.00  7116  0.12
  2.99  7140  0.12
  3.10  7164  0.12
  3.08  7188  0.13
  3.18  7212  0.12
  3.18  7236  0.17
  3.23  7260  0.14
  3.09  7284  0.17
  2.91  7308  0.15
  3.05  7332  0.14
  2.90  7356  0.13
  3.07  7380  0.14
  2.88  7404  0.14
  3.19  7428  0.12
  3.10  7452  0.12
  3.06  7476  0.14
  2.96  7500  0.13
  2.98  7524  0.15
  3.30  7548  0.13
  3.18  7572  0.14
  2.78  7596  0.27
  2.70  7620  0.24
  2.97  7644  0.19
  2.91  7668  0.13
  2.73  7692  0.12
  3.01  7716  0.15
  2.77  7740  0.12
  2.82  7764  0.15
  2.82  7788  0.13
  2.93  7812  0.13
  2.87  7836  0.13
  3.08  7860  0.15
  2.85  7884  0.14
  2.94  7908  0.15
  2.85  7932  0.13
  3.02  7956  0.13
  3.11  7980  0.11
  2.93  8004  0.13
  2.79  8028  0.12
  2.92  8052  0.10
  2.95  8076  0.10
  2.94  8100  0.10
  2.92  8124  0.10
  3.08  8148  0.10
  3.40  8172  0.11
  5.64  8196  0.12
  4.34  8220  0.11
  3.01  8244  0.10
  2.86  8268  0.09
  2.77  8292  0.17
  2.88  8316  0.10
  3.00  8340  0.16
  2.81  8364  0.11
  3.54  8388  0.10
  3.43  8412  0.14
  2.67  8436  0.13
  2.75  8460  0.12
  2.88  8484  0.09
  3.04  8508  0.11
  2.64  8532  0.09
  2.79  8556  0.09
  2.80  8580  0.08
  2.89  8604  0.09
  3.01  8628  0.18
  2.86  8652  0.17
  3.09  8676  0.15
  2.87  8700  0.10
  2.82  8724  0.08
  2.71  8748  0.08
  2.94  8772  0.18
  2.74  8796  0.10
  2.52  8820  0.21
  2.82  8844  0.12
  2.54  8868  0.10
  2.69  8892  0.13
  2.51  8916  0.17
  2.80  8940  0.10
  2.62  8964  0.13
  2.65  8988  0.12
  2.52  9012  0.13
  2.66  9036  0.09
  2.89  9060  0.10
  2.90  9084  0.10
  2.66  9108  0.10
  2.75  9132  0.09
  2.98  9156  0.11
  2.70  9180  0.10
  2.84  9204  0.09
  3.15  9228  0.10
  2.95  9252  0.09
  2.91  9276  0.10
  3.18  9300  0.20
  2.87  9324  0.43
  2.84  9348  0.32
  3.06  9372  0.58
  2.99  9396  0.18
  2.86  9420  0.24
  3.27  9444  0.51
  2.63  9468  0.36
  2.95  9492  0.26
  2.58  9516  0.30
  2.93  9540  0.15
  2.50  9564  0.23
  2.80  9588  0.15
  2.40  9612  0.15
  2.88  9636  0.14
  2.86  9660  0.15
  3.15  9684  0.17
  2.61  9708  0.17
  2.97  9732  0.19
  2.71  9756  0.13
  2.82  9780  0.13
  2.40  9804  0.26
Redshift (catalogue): 0.25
